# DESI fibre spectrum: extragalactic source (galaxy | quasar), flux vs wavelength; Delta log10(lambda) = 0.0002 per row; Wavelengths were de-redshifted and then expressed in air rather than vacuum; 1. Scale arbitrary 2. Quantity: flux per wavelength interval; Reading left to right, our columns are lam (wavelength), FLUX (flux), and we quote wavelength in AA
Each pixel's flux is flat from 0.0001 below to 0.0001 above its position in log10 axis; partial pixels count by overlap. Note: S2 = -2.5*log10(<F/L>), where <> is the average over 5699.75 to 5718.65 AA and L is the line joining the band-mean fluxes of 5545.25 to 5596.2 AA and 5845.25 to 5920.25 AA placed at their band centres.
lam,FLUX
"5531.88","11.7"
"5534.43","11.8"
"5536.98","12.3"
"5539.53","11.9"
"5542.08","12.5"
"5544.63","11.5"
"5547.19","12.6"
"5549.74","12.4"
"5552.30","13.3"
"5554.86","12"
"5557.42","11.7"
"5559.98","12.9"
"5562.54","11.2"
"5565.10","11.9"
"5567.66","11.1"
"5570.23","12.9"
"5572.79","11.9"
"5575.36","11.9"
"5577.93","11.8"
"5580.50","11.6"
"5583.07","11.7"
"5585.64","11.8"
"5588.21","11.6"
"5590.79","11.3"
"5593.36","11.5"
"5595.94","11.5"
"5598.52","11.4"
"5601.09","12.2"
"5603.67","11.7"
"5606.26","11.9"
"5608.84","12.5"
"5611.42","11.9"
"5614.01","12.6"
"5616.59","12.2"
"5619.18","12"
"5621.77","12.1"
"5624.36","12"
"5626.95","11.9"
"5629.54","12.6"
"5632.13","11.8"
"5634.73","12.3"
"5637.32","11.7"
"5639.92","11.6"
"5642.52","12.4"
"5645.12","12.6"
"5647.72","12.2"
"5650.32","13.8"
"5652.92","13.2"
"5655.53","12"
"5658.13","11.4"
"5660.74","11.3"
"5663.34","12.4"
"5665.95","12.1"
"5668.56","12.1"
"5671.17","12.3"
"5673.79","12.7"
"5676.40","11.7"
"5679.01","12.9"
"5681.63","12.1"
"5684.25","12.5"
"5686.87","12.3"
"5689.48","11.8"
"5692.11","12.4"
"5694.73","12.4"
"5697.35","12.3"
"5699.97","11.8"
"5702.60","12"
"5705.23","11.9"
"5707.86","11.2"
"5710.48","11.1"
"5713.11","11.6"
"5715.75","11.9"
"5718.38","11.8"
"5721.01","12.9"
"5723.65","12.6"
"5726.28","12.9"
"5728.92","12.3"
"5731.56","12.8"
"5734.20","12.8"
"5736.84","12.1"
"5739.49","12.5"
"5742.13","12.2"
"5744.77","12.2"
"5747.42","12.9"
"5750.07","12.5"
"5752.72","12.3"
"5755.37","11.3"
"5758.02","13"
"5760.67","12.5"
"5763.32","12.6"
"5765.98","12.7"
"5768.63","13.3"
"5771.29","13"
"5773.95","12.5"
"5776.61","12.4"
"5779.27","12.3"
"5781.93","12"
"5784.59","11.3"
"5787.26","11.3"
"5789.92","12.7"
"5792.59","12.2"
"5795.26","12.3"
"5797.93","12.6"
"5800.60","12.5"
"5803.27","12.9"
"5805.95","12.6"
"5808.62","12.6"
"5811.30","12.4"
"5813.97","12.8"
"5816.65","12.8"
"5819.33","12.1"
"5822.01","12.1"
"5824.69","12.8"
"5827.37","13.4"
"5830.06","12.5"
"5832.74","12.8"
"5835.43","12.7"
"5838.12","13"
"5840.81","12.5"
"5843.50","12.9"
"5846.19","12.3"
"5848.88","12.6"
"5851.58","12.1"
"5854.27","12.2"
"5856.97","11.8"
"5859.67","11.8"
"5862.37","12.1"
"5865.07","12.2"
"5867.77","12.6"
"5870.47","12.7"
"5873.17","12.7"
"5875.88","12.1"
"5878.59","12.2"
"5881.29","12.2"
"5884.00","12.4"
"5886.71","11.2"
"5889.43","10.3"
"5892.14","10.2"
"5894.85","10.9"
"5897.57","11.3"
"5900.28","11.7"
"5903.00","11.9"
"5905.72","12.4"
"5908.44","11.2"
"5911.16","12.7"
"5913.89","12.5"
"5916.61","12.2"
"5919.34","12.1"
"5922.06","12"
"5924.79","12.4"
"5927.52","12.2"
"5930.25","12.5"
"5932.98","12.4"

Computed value 0.03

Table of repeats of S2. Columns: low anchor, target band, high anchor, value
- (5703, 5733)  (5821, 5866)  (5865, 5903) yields -0.06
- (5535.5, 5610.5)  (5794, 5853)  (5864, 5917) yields -0.06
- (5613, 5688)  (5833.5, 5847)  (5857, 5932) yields -0.06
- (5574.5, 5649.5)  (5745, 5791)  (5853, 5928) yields -0.04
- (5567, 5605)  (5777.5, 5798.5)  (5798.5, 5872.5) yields 0.03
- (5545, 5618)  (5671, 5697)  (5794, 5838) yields -0.01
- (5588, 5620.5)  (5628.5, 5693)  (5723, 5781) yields -0.01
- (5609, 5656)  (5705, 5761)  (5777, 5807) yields 0.00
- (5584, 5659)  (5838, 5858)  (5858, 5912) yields -0.05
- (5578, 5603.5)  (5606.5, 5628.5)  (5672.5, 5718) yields -0.04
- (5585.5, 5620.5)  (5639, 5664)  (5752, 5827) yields -0.03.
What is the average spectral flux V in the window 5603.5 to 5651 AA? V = 12.2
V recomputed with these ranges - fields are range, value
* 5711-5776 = 12.4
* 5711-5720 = 11.7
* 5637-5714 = 12.1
